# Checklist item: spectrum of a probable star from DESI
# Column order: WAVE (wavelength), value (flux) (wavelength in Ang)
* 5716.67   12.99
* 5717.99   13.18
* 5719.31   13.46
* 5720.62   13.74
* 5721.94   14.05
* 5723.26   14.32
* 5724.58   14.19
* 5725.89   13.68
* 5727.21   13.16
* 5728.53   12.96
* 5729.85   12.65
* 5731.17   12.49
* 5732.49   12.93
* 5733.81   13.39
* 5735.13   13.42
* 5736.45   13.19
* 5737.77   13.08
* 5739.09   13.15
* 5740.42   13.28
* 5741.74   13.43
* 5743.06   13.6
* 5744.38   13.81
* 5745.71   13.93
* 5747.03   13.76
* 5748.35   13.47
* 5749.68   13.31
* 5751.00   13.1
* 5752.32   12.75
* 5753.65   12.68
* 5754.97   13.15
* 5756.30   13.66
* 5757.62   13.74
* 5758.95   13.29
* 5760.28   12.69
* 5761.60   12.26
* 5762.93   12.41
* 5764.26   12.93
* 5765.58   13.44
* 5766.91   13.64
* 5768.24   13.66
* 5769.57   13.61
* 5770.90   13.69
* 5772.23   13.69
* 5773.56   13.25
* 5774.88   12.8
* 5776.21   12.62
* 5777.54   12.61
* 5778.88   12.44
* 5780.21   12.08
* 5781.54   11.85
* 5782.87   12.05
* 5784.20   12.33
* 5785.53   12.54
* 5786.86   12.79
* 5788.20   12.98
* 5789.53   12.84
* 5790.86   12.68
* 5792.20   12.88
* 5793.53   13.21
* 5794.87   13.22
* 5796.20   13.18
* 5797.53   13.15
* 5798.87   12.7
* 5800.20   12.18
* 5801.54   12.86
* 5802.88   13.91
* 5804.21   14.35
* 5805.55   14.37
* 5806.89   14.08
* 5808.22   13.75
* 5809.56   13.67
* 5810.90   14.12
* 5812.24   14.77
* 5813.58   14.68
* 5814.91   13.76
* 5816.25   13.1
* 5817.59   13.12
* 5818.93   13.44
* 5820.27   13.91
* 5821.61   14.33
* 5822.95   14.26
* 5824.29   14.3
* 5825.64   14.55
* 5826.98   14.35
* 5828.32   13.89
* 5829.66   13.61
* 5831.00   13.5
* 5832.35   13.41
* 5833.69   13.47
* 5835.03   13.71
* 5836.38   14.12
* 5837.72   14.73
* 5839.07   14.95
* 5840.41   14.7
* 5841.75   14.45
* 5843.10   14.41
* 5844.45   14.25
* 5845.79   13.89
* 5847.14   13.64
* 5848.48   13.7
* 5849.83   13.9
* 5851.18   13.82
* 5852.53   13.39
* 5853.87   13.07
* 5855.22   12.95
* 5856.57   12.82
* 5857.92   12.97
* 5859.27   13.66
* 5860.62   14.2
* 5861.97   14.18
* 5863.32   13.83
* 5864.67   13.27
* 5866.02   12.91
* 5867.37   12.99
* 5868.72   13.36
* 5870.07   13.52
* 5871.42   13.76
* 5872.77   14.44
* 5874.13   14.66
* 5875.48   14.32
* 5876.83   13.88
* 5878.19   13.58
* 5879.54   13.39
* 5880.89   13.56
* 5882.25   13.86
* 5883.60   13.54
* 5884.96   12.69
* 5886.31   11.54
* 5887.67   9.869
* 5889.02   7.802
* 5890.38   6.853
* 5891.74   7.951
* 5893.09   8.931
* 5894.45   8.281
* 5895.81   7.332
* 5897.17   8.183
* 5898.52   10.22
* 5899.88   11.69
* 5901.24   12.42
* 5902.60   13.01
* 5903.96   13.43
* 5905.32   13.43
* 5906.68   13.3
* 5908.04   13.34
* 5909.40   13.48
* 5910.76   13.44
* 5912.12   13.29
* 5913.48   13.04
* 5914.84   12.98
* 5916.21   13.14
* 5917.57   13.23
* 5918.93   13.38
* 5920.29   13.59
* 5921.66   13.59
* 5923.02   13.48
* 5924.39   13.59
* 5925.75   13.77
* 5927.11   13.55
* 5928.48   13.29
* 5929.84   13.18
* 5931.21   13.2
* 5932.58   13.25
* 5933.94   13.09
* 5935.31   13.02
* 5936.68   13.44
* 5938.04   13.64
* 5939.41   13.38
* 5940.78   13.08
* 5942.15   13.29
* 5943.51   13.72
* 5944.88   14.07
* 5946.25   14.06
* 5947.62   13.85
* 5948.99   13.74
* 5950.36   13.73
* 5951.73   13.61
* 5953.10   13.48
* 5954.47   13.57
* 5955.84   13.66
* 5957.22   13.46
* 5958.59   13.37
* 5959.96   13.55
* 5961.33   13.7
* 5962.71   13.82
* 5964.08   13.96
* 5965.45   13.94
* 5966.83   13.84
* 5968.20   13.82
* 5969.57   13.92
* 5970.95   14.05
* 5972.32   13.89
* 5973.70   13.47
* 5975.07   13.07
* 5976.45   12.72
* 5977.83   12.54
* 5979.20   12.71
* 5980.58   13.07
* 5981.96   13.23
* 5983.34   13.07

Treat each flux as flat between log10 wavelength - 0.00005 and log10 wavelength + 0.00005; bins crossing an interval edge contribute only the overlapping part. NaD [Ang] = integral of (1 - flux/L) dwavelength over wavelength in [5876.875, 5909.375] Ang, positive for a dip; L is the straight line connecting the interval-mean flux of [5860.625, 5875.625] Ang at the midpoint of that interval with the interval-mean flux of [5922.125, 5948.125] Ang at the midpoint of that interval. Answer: 5.5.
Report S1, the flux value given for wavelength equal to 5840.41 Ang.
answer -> 14.7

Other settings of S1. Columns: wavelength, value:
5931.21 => 13.2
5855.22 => 12.95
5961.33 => 13.7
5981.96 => 13.23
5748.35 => 13.47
